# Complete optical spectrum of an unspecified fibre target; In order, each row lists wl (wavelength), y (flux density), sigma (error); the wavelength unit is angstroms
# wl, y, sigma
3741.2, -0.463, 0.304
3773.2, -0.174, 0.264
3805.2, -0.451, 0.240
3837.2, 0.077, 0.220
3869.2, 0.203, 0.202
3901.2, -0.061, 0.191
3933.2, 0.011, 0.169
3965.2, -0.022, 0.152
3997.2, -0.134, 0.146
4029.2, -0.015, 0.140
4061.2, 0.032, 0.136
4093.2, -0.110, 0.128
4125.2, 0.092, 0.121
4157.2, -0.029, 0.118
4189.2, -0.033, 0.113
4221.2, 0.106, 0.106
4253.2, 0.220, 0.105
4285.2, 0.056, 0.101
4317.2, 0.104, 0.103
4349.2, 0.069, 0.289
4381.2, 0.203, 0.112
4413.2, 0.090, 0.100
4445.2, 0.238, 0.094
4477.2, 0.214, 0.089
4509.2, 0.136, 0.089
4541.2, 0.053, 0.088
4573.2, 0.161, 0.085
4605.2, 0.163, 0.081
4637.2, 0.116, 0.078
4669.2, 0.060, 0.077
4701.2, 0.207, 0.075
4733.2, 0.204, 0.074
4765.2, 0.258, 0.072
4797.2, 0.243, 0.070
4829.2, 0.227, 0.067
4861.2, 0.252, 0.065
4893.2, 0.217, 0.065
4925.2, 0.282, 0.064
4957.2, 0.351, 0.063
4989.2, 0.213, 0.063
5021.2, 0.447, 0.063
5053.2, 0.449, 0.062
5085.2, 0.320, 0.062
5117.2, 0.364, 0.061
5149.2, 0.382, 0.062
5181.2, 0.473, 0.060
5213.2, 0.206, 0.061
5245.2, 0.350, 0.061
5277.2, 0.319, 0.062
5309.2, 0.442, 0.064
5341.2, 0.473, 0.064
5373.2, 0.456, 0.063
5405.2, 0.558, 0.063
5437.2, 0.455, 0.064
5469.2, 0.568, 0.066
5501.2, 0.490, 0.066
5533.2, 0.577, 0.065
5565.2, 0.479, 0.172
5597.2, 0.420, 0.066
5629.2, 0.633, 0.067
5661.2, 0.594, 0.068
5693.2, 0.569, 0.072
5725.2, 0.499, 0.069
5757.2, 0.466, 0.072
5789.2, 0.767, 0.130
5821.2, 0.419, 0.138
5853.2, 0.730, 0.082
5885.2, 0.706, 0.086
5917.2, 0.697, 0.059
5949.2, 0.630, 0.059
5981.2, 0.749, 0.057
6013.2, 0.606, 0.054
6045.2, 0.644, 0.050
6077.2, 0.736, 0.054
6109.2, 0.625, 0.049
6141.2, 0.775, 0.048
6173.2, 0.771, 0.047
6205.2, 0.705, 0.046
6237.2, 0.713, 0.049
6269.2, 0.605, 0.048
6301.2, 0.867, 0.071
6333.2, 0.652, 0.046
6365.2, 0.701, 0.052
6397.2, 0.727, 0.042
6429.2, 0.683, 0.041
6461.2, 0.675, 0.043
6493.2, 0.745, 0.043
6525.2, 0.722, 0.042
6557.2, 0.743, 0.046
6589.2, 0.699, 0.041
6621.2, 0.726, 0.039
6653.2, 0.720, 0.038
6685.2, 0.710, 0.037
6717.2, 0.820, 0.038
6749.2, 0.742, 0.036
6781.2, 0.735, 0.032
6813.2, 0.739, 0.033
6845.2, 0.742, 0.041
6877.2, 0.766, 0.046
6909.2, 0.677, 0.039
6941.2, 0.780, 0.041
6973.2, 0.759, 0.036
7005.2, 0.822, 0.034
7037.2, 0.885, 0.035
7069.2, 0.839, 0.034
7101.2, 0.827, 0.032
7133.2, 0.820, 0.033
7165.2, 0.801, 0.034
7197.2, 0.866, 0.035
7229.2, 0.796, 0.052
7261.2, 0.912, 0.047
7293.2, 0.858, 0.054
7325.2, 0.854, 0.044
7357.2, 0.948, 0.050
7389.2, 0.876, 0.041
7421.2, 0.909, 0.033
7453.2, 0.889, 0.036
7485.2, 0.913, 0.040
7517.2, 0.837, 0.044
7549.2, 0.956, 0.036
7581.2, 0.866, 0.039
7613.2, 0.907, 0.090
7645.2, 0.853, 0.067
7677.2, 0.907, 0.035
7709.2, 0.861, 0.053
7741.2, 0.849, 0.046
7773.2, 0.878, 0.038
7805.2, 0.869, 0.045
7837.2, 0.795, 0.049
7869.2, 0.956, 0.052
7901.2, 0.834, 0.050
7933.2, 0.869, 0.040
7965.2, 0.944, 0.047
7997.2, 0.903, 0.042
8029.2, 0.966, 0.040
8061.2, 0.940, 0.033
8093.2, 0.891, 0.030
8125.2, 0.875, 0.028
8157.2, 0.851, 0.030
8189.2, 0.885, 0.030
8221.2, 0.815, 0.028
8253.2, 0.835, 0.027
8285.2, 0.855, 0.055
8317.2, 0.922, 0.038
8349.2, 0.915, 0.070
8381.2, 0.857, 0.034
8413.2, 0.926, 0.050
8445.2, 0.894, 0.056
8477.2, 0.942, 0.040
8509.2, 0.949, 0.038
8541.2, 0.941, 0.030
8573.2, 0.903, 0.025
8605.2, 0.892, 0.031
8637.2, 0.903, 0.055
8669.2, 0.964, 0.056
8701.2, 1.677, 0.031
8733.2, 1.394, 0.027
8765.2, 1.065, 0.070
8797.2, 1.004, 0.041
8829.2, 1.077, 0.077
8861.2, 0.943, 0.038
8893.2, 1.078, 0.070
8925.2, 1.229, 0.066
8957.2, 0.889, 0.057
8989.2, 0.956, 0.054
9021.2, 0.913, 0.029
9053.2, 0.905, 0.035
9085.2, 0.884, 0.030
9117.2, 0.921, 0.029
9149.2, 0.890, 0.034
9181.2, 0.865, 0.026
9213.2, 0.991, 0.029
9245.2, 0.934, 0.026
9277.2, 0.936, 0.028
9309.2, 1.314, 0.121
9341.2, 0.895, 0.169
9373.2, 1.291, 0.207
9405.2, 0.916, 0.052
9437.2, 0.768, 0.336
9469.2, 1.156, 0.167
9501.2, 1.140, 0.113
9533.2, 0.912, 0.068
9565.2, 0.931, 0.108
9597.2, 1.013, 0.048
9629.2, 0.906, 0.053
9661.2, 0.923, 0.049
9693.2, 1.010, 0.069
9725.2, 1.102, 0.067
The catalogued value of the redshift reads 0.33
